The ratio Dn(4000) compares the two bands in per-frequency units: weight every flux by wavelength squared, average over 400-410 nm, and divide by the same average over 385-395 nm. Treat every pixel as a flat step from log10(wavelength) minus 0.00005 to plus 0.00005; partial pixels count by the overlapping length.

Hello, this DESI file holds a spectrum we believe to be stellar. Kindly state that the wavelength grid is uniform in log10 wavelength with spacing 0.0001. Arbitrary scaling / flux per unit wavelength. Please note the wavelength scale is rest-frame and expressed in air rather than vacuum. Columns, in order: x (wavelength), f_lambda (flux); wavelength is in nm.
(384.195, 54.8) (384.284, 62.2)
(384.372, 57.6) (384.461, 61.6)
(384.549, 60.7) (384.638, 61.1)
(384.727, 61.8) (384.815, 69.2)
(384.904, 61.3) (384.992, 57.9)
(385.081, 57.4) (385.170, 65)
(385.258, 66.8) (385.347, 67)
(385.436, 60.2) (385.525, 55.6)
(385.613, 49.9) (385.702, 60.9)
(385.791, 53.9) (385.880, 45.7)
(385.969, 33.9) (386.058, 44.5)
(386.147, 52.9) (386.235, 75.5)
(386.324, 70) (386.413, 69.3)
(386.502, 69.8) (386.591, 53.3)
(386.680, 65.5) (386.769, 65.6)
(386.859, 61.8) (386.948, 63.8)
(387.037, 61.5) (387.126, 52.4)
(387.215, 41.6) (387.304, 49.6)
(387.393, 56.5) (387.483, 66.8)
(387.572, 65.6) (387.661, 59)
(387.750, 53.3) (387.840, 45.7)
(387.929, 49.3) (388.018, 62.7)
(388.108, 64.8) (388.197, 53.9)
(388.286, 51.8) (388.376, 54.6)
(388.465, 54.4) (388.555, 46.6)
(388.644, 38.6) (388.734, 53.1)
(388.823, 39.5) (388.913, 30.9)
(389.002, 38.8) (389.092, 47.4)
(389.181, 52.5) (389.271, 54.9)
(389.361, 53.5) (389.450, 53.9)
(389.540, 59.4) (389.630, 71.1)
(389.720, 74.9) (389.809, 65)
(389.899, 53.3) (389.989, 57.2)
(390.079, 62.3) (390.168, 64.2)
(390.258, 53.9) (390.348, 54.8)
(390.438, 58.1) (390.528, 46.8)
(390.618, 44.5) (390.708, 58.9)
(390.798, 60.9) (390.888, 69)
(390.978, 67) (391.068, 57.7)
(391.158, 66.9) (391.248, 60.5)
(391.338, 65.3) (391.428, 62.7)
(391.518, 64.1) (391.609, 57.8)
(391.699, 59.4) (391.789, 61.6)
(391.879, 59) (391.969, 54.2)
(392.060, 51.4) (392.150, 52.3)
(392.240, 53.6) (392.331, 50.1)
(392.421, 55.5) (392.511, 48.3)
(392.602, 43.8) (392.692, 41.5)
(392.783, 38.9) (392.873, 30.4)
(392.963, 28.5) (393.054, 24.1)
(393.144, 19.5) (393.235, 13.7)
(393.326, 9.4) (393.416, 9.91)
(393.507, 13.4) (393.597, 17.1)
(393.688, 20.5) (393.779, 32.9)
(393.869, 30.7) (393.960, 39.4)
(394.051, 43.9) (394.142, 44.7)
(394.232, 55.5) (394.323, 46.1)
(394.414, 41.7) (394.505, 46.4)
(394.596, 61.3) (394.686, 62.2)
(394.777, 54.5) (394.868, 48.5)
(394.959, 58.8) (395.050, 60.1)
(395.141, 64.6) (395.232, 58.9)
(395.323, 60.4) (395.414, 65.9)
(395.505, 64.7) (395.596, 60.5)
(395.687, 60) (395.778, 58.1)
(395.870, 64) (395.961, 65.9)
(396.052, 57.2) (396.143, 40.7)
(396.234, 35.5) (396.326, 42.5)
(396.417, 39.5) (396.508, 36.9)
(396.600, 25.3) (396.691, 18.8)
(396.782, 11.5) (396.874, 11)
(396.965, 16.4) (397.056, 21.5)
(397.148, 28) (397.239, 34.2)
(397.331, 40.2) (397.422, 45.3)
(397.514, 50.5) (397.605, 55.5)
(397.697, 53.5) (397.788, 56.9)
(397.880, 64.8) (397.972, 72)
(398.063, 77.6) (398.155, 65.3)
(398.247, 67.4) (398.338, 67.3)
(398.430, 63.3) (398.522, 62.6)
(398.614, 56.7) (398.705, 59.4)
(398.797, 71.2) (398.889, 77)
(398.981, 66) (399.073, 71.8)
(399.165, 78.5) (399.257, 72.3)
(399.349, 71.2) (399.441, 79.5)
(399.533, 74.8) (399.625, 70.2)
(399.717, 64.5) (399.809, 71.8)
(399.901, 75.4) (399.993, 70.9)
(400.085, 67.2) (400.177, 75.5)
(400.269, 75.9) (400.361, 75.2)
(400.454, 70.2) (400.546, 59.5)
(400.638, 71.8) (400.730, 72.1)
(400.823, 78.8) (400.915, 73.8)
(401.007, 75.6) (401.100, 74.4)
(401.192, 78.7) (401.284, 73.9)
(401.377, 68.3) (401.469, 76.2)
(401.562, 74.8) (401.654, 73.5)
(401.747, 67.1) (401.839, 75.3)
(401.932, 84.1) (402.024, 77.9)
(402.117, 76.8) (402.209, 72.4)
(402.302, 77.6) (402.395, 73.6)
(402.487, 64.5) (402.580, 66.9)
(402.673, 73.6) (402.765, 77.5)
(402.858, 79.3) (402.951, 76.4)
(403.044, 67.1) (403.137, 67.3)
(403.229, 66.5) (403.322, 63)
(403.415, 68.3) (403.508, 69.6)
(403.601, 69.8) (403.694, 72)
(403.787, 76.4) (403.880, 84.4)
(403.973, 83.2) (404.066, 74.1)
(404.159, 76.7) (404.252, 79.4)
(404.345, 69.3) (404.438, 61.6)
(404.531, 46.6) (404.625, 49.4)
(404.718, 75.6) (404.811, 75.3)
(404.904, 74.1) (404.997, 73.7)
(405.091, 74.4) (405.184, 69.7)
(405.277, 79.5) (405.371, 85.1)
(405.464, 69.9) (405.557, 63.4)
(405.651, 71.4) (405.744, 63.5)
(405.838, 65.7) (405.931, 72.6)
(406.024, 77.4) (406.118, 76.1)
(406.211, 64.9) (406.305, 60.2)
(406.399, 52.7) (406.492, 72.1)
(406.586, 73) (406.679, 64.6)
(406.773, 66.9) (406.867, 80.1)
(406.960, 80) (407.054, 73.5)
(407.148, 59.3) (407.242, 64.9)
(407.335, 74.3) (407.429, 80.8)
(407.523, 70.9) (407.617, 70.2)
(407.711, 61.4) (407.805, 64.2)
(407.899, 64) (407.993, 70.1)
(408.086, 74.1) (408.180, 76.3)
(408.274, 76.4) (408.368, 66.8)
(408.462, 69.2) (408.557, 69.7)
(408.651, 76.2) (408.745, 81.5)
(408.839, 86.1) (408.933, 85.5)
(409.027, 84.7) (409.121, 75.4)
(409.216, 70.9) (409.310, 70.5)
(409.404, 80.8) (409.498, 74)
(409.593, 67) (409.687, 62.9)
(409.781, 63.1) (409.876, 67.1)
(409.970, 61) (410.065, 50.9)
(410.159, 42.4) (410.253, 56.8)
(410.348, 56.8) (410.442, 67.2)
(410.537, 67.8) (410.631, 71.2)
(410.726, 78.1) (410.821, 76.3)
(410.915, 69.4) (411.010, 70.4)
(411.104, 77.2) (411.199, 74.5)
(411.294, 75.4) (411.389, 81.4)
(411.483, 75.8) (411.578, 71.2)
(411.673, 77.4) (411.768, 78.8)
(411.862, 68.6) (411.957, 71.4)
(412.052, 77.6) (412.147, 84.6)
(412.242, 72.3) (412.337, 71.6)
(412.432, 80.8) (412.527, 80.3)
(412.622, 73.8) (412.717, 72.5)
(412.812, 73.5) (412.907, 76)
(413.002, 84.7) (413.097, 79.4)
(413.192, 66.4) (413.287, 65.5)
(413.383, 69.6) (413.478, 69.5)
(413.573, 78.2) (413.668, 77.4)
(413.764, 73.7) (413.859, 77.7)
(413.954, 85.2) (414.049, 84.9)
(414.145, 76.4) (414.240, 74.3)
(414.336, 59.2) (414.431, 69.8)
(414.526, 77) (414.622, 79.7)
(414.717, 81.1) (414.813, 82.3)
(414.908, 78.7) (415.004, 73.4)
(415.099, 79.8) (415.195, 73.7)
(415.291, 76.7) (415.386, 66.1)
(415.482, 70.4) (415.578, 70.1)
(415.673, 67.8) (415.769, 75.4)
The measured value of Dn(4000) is 1.5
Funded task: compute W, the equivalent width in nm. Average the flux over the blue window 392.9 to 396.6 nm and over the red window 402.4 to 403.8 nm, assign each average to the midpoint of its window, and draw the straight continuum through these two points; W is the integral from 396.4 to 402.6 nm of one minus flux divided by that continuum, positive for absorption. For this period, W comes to -0.33 nm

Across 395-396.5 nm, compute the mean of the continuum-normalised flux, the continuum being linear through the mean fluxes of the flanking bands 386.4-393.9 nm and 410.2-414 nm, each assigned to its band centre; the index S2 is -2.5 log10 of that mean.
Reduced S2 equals 0.02 mag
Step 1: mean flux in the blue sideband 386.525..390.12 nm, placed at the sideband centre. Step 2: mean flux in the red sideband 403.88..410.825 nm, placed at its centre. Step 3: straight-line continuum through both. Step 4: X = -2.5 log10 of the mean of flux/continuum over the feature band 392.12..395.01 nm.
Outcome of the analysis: 0.47 mag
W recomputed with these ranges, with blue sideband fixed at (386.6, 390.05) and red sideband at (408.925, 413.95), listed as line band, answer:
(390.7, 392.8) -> 0.02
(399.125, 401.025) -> -0.26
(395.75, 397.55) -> 0.71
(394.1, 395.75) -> 0.10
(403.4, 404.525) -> -0.11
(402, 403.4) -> -0.13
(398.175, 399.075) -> -0.05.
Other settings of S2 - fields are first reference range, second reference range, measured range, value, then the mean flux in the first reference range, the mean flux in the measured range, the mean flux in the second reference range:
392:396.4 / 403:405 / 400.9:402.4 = -0.17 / 44.8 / 75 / 70.1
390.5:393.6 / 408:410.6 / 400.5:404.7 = -0.19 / 46.6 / 72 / 69.7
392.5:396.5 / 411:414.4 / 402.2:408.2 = -0.14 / 43.7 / 70.6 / 75.2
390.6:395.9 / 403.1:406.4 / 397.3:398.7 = -0.05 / 48.7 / 60.2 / 70.3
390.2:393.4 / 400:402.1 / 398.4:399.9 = -0.01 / 49.5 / 69.7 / 73.6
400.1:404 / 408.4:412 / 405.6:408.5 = 0.04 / 73.2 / 69.6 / 71.2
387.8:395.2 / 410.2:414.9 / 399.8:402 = -0.21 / 49.4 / 73.4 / 74.3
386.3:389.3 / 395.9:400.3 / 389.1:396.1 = 0.08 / 54.7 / 51.1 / 55.8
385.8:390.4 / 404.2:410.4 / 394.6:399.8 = 0.13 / 55.7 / 55.2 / 69.5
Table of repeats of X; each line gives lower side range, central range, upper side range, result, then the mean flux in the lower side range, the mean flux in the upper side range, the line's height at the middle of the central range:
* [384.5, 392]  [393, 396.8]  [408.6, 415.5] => 0.41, 57.4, 73.4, 61.9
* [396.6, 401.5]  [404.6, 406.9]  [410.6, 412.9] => -0.02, 61.6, 75.2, 68.8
